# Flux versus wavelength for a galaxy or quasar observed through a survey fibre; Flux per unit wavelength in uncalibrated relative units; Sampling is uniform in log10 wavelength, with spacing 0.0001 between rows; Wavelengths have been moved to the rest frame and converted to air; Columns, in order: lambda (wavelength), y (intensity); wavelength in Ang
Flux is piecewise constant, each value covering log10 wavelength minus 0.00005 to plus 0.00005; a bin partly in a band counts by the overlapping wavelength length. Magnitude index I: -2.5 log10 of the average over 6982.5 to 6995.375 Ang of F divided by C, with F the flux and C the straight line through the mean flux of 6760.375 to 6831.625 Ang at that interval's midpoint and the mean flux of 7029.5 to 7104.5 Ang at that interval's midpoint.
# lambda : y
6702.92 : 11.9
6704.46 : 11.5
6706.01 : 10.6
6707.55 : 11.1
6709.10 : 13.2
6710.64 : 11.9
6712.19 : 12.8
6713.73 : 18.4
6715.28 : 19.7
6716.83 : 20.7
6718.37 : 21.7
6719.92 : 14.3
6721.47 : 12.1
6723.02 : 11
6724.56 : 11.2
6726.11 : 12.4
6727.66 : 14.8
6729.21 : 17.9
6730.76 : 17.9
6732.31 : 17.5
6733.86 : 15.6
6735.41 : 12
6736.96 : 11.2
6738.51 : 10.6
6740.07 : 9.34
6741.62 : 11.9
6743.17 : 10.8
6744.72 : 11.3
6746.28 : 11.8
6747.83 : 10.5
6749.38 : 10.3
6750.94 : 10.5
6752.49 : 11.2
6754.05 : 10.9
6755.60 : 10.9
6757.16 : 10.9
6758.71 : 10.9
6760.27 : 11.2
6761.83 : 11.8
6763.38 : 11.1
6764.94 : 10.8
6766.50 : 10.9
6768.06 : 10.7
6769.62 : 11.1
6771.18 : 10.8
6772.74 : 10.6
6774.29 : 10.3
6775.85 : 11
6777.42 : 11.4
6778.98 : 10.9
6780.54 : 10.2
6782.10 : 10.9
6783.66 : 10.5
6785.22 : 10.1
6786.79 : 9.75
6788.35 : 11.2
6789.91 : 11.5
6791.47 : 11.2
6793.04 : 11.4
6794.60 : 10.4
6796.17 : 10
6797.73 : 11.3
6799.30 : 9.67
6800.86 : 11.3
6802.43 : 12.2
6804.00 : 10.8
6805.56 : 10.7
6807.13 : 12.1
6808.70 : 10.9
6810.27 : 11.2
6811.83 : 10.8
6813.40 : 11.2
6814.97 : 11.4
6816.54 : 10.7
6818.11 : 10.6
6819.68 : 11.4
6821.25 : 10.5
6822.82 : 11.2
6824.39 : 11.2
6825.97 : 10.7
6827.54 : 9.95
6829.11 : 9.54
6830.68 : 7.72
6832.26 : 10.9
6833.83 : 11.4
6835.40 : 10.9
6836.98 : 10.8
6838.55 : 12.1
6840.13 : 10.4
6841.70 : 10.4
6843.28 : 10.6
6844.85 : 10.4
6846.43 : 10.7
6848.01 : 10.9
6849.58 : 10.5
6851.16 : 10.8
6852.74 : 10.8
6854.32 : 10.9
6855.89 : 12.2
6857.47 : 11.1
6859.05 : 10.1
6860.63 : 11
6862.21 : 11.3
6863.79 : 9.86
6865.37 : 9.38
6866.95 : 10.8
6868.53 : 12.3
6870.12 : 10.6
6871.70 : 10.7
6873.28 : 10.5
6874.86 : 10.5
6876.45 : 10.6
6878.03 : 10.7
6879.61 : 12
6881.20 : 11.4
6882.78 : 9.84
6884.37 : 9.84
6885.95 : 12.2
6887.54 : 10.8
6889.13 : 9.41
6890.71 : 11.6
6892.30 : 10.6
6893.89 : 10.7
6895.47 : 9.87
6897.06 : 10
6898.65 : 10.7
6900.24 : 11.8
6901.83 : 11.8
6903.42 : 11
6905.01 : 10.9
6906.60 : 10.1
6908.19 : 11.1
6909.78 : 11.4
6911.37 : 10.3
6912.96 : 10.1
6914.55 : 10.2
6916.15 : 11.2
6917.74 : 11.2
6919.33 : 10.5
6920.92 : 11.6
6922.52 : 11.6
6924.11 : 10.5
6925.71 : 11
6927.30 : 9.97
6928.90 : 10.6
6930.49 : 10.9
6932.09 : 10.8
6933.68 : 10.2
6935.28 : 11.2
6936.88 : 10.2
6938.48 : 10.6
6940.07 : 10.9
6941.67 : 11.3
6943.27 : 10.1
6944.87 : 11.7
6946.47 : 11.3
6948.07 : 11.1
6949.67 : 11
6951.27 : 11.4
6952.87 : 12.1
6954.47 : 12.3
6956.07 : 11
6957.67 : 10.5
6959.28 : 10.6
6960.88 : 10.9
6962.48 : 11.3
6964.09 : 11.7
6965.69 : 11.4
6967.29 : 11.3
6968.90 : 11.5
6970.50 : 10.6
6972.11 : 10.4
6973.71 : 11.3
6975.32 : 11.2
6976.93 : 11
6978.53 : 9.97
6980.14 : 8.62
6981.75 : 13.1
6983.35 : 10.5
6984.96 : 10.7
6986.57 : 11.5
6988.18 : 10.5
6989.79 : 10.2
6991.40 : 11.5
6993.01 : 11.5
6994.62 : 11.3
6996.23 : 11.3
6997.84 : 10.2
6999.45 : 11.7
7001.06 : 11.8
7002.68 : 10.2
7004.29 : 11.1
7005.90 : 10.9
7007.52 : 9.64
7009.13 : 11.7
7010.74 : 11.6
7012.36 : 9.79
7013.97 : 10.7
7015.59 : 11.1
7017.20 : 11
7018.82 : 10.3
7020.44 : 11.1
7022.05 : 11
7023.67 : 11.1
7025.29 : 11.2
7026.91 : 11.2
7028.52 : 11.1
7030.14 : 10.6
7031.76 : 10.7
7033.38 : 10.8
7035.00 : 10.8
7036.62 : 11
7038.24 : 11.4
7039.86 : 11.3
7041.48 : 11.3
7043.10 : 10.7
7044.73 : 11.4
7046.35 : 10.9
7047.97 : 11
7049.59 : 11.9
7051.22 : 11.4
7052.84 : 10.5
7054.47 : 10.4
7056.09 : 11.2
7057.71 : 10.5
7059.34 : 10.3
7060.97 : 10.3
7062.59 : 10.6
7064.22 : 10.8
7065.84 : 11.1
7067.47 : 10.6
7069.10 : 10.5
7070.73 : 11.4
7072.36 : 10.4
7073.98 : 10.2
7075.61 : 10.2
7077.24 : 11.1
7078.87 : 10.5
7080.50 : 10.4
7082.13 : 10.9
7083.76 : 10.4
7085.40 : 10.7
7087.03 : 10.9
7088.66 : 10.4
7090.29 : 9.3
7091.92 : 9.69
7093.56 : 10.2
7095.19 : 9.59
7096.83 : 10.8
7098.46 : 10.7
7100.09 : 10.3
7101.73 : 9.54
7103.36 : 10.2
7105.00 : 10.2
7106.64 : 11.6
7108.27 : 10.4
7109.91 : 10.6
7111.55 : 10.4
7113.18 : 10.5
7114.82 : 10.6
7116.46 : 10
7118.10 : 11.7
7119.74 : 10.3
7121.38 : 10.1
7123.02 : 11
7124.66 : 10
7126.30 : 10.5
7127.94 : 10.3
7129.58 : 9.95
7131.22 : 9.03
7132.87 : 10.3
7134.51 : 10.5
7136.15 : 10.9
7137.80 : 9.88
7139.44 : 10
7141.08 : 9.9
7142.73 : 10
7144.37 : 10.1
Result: -0.03 mag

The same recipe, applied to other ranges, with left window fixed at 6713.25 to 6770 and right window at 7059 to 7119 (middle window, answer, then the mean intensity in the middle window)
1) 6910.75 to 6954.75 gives 0.063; 10.9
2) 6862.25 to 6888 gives 0.115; 10.8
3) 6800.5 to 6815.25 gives 0.108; 11.3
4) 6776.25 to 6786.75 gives 0.189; 10.6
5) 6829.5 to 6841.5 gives 0.160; 10.6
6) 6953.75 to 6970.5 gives 0.015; 11.2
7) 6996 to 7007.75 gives 0.020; 10.9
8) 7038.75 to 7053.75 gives -0.036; 11.2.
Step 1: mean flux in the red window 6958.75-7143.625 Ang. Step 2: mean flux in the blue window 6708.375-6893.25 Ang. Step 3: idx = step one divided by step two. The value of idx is 0.9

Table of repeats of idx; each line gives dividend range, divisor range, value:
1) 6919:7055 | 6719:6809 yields 0.95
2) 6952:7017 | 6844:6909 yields 1.02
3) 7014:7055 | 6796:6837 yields 1.02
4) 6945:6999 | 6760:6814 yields 1.01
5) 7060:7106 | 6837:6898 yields 0.97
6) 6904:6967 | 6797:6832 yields 1.02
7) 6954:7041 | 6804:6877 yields 1.02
